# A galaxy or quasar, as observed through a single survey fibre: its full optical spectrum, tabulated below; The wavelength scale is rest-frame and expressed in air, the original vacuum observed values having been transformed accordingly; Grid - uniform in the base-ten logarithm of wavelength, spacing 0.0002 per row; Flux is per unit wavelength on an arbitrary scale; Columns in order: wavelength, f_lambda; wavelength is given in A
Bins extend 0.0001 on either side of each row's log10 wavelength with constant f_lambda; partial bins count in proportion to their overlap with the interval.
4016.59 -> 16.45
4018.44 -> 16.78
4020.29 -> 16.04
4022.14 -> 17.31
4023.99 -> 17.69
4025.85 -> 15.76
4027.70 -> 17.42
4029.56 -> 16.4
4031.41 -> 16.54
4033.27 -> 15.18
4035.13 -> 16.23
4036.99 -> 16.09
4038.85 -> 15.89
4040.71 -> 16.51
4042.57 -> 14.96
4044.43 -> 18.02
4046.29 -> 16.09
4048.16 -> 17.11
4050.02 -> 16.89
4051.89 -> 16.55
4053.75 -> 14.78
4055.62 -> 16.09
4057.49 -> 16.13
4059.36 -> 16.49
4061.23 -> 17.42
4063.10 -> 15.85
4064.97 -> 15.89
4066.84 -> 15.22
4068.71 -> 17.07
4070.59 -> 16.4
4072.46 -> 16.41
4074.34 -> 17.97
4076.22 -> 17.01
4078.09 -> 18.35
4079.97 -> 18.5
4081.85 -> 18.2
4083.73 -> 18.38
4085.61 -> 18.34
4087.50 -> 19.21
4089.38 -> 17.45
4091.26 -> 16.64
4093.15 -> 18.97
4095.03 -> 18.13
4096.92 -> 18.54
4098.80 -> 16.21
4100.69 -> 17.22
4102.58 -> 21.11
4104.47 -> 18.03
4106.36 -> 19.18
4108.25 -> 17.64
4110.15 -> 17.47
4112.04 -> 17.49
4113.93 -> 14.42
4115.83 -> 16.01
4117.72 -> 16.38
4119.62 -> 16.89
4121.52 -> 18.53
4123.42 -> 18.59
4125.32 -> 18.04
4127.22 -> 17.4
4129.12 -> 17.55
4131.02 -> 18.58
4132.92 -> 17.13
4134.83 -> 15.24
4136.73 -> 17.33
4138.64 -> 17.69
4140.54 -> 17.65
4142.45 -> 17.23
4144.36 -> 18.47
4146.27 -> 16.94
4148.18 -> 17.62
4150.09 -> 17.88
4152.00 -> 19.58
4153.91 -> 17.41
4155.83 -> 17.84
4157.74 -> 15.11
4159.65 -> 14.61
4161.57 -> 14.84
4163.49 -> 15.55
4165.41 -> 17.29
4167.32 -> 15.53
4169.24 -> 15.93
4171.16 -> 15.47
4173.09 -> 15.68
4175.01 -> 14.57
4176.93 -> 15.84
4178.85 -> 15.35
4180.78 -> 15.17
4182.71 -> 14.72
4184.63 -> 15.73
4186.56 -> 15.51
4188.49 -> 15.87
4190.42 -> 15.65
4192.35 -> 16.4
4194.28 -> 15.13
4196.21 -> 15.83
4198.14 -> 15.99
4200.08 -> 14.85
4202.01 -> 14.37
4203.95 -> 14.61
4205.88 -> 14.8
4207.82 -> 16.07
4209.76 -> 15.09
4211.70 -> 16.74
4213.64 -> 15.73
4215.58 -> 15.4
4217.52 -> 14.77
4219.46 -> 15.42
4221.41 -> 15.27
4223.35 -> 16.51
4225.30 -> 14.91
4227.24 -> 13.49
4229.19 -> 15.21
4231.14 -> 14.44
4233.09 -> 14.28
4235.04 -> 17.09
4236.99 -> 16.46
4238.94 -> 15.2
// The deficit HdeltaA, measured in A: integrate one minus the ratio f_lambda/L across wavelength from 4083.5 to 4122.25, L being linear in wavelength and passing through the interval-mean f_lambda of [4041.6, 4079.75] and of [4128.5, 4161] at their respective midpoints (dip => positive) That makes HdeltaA -1.8 A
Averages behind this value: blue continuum 16.6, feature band 17.7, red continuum 17.3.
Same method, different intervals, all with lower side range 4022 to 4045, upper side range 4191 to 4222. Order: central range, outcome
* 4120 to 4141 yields -2.31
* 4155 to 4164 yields 0.07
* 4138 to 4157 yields -2.48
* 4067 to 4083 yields -1.21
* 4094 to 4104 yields -1.38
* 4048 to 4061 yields -0.01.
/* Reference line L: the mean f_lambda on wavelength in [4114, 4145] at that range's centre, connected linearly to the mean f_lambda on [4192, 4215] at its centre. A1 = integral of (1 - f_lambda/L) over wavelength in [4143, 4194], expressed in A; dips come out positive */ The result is 0.5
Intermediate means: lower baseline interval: 17.3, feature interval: 16.2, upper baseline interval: 15.4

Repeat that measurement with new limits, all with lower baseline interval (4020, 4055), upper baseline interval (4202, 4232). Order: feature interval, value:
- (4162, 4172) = -0.2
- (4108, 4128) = -1.6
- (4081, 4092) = -1.4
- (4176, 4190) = 0.0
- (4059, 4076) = -0.4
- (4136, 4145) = -1.1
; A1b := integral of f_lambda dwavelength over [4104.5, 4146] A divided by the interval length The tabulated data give 17.4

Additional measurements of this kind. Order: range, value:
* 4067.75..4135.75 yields 17.6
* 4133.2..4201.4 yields 16.2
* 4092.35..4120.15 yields 17.6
